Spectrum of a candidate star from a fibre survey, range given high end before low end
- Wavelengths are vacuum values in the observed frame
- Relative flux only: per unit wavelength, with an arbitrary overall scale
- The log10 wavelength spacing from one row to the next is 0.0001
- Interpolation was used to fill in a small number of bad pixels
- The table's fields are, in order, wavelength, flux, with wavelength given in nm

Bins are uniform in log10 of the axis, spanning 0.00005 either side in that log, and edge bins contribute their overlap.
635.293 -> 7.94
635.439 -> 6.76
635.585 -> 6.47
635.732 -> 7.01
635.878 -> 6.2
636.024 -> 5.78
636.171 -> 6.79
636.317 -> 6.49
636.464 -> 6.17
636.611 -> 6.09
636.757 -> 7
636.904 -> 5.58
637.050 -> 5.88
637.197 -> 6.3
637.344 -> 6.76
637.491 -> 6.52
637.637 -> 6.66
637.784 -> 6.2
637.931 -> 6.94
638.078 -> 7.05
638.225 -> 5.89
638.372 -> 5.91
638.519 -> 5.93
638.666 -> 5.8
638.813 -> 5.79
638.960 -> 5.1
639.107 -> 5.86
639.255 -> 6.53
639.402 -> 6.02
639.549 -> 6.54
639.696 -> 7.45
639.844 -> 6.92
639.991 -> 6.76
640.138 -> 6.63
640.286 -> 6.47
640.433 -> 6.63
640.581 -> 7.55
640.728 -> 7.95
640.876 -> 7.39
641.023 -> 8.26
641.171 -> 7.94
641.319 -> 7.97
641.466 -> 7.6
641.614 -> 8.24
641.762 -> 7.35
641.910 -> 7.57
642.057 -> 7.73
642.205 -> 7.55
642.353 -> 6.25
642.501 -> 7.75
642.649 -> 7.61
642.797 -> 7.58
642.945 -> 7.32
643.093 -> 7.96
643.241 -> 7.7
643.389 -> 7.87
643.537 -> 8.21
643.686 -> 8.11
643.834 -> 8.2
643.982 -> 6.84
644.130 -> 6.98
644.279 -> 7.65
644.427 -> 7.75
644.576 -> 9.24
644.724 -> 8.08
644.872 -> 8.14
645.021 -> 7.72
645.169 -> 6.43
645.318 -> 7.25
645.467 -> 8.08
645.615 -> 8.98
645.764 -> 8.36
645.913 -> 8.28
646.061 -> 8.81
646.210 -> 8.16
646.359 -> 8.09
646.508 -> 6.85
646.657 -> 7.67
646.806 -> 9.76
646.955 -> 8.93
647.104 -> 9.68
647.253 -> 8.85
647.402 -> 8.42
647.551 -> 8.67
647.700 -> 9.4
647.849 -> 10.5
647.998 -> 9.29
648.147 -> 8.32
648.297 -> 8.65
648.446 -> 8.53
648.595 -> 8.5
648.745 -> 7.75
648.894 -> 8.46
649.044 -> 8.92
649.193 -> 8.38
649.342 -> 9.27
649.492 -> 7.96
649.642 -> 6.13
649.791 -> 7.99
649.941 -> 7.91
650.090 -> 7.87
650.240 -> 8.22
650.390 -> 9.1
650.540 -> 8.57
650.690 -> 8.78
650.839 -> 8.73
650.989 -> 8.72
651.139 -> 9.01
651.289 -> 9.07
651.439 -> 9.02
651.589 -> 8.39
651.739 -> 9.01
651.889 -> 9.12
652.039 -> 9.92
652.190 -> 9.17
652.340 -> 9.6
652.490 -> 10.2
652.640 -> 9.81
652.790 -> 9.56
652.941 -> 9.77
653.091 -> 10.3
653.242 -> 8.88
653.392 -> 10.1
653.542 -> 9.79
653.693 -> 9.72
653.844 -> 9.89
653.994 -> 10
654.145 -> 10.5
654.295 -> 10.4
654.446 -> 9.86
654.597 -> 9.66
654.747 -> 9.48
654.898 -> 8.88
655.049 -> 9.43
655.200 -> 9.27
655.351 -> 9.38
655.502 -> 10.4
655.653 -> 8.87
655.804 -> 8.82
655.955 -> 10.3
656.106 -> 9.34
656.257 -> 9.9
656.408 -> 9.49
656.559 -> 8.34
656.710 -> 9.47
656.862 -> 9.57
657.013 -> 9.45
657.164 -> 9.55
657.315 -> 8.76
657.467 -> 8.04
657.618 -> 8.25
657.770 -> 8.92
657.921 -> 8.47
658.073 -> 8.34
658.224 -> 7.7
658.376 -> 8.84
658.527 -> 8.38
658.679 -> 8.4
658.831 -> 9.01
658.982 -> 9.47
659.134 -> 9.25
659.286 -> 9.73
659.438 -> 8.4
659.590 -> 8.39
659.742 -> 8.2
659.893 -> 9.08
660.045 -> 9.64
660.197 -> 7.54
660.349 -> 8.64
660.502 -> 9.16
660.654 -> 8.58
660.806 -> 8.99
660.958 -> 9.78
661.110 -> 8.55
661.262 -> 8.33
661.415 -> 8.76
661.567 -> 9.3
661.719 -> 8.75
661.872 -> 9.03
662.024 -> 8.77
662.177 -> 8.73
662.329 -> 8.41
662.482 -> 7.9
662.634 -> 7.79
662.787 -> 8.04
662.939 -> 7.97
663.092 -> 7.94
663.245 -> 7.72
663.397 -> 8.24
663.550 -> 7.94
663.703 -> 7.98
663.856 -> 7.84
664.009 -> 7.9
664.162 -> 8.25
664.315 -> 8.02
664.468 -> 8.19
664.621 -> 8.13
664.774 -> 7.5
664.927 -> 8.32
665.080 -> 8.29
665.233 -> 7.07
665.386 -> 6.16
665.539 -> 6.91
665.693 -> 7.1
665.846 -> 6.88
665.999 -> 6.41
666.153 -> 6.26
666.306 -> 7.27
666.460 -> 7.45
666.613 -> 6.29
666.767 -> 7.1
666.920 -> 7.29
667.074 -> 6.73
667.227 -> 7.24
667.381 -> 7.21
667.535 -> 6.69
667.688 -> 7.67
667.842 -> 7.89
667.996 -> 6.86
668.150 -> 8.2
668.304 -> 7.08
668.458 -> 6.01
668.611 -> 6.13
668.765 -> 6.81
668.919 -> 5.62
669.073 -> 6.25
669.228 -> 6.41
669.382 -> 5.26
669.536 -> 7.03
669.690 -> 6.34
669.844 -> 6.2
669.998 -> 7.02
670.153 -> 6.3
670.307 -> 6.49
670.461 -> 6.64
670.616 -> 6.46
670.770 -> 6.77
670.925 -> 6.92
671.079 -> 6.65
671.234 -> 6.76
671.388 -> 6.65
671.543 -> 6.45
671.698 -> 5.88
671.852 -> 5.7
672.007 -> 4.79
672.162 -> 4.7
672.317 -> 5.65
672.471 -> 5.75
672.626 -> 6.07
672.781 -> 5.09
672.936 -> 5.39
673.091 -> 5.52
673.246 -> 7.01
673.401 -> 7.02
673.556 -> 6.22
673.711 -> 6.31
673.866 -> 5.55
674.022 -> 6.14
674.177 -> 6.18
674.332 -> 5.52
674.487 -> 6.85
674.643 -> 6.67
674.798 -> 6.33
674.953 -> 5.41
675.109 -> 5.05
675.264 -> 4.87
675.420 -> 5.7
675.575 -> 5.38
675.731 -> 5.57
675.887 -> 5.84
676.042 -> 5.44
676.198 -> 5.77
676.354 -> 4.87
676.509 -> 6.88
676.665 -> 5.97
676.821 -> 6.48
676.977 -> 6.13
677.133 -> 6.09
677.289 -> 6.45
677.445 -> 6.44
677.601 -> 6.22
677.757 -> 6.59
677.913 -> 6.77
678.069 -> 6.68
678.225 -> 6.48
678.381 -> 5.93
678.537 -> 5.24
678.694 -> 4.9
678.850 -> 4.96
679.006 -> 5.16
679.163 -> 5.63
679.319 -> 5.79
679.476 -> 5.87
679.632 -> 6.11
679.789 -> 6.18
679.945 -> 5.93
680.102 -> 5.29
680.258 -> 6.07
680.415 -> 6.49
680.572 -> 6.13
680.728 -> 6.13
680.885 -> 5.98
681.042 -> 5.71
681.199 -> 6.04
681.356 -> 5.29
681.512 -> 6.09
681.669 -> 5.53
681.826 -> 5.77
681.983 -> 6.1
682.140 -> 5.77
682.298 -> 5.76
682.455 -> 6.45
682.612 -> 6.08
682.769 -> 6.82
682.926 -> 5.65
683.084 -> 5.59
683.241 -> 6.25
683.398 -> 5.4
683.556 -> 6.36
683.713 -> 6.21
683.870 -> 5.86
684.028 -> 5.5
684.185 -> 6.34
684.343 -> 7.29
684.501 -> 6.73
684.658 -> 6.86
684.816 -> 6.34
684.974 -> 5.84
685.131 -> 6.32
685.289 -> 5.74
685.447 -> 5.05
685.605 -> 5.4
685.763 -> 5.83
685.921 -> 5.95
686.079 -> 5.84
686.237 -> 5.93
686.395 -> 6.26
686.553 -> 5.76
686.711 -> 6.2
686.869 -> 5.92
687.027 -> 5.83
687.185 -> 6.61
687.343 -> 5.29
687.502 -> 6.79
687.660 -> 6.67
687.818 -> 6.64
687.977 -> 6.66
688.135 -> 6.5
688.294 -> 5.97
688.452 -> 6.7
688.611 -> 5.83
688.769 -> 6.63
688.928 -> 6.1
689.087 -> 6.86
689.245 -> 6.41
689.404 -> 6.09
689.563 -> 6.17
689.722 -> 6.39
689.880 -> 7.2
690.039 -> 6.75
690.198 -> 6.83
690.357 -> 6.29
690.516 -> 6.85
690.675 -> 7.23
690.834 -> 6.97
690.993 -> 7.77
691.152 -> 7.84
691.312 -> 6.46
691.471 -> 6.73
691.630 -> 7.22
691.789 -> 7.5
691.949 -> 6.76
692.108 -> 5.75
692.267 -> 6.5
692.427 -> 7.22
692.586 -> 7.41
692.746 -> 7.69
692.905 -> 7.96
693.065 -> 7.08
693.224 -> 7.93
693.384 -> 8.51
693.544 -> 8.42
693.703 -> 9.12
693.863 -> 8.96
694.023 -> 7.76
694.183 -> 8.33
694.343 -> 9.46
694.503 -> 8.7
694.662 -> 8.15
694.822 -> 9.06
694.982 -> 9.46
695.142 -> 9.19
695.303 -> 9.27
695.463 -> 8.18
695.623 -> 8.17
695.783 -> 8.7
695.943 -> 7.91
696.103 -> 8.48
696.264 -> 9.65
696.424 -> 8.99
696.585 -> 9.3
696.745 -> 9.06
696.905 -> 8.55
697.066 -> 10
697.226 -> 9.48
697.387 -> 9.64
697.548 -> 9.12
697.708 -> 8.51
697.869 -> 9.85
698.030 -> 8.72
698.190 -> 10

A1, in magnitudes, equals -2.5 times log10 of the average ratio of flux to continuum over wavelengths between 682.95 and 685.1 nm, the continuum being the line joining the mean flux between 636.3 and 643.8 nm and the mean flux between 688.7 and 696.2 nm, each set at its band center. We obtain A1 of 0.21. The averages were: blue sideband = 6.94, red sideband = 7.59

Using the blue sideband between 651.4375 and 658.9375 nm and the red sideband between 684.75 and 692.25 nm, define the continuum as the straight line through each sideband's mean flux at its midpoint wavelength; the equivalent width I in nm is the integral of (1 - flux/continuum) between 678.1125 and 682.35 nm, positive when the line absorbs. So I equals 0.787 nm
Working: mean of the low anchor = 9.32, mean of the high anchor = 6.4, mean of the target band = 5.8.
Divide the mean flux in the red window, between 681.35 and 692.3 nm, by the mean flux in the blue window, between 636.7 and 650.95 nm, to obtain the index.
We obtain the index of 0.82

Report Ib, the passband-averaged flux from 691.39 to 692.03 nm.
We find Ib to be 7.05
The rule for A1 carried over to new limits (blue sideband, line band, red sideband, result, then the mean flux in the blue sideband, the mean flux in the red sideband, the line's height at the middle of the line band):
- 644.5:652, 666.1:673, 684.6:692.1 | 0.14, 8.49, 6.41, 7.39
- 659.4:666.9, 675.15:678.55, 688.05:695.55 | 0.28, 8.03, 7.41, 7.73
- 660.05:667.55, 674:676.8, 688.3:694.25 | 0.29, 7.89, 7.13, 7.57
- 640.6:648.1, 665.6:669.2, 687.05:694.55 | 0.10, 8.06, 7.08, 7.57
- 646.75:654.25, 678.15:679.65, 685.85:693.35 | 0.29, 9.03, 6.65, 7.3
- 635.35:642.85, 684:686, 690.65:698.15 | 0.30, 6.77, 8.29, 8.03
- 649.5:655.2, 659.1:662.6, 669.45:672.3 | -0.12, 9.19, 6.3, 7.87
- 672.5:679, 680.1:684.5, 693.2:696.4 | 0.14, 5.94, 8.69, 6.89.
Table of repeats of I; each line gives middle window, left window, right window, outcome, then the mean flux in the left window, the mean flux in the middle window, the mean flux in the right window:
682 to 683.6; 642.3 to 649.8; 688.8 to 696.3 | 0.358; 8.17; 6.01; 7.63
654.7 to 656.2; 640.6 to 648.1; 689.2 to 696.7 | -0.268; 8.06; 9.42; 7.78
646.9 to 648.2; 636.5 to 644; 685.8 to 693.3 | -0.415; 6.97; 9.14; 6.63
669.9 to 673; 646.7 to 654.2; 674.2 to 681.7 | 0.248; 9.01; 6.11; 5.9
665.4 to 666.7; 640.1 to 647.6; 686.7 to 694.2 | 0.111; 7.87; 6.79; 6.94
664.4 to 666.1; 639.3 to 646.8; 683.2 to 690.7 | -0.100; 7.63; 7.34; 6.25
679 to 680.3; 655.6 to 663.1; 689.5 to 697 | 0.384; 8.79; 5.81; 7.88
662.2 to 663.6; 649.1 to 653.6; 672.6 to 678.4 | -0.088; 8.94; 8.03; 6.02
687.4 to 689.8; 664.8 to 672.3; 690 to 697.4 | 0.421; 6.68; 6.41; 8.06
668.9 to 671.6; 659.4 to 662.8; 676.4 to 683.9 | 0.328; 8.66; 6.47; 5.99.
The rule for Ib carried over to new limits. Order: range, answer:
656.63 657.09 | 9.49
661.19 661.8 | 8.78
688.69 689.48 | 6.42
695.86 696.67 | 8.87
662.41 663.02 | 7.93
